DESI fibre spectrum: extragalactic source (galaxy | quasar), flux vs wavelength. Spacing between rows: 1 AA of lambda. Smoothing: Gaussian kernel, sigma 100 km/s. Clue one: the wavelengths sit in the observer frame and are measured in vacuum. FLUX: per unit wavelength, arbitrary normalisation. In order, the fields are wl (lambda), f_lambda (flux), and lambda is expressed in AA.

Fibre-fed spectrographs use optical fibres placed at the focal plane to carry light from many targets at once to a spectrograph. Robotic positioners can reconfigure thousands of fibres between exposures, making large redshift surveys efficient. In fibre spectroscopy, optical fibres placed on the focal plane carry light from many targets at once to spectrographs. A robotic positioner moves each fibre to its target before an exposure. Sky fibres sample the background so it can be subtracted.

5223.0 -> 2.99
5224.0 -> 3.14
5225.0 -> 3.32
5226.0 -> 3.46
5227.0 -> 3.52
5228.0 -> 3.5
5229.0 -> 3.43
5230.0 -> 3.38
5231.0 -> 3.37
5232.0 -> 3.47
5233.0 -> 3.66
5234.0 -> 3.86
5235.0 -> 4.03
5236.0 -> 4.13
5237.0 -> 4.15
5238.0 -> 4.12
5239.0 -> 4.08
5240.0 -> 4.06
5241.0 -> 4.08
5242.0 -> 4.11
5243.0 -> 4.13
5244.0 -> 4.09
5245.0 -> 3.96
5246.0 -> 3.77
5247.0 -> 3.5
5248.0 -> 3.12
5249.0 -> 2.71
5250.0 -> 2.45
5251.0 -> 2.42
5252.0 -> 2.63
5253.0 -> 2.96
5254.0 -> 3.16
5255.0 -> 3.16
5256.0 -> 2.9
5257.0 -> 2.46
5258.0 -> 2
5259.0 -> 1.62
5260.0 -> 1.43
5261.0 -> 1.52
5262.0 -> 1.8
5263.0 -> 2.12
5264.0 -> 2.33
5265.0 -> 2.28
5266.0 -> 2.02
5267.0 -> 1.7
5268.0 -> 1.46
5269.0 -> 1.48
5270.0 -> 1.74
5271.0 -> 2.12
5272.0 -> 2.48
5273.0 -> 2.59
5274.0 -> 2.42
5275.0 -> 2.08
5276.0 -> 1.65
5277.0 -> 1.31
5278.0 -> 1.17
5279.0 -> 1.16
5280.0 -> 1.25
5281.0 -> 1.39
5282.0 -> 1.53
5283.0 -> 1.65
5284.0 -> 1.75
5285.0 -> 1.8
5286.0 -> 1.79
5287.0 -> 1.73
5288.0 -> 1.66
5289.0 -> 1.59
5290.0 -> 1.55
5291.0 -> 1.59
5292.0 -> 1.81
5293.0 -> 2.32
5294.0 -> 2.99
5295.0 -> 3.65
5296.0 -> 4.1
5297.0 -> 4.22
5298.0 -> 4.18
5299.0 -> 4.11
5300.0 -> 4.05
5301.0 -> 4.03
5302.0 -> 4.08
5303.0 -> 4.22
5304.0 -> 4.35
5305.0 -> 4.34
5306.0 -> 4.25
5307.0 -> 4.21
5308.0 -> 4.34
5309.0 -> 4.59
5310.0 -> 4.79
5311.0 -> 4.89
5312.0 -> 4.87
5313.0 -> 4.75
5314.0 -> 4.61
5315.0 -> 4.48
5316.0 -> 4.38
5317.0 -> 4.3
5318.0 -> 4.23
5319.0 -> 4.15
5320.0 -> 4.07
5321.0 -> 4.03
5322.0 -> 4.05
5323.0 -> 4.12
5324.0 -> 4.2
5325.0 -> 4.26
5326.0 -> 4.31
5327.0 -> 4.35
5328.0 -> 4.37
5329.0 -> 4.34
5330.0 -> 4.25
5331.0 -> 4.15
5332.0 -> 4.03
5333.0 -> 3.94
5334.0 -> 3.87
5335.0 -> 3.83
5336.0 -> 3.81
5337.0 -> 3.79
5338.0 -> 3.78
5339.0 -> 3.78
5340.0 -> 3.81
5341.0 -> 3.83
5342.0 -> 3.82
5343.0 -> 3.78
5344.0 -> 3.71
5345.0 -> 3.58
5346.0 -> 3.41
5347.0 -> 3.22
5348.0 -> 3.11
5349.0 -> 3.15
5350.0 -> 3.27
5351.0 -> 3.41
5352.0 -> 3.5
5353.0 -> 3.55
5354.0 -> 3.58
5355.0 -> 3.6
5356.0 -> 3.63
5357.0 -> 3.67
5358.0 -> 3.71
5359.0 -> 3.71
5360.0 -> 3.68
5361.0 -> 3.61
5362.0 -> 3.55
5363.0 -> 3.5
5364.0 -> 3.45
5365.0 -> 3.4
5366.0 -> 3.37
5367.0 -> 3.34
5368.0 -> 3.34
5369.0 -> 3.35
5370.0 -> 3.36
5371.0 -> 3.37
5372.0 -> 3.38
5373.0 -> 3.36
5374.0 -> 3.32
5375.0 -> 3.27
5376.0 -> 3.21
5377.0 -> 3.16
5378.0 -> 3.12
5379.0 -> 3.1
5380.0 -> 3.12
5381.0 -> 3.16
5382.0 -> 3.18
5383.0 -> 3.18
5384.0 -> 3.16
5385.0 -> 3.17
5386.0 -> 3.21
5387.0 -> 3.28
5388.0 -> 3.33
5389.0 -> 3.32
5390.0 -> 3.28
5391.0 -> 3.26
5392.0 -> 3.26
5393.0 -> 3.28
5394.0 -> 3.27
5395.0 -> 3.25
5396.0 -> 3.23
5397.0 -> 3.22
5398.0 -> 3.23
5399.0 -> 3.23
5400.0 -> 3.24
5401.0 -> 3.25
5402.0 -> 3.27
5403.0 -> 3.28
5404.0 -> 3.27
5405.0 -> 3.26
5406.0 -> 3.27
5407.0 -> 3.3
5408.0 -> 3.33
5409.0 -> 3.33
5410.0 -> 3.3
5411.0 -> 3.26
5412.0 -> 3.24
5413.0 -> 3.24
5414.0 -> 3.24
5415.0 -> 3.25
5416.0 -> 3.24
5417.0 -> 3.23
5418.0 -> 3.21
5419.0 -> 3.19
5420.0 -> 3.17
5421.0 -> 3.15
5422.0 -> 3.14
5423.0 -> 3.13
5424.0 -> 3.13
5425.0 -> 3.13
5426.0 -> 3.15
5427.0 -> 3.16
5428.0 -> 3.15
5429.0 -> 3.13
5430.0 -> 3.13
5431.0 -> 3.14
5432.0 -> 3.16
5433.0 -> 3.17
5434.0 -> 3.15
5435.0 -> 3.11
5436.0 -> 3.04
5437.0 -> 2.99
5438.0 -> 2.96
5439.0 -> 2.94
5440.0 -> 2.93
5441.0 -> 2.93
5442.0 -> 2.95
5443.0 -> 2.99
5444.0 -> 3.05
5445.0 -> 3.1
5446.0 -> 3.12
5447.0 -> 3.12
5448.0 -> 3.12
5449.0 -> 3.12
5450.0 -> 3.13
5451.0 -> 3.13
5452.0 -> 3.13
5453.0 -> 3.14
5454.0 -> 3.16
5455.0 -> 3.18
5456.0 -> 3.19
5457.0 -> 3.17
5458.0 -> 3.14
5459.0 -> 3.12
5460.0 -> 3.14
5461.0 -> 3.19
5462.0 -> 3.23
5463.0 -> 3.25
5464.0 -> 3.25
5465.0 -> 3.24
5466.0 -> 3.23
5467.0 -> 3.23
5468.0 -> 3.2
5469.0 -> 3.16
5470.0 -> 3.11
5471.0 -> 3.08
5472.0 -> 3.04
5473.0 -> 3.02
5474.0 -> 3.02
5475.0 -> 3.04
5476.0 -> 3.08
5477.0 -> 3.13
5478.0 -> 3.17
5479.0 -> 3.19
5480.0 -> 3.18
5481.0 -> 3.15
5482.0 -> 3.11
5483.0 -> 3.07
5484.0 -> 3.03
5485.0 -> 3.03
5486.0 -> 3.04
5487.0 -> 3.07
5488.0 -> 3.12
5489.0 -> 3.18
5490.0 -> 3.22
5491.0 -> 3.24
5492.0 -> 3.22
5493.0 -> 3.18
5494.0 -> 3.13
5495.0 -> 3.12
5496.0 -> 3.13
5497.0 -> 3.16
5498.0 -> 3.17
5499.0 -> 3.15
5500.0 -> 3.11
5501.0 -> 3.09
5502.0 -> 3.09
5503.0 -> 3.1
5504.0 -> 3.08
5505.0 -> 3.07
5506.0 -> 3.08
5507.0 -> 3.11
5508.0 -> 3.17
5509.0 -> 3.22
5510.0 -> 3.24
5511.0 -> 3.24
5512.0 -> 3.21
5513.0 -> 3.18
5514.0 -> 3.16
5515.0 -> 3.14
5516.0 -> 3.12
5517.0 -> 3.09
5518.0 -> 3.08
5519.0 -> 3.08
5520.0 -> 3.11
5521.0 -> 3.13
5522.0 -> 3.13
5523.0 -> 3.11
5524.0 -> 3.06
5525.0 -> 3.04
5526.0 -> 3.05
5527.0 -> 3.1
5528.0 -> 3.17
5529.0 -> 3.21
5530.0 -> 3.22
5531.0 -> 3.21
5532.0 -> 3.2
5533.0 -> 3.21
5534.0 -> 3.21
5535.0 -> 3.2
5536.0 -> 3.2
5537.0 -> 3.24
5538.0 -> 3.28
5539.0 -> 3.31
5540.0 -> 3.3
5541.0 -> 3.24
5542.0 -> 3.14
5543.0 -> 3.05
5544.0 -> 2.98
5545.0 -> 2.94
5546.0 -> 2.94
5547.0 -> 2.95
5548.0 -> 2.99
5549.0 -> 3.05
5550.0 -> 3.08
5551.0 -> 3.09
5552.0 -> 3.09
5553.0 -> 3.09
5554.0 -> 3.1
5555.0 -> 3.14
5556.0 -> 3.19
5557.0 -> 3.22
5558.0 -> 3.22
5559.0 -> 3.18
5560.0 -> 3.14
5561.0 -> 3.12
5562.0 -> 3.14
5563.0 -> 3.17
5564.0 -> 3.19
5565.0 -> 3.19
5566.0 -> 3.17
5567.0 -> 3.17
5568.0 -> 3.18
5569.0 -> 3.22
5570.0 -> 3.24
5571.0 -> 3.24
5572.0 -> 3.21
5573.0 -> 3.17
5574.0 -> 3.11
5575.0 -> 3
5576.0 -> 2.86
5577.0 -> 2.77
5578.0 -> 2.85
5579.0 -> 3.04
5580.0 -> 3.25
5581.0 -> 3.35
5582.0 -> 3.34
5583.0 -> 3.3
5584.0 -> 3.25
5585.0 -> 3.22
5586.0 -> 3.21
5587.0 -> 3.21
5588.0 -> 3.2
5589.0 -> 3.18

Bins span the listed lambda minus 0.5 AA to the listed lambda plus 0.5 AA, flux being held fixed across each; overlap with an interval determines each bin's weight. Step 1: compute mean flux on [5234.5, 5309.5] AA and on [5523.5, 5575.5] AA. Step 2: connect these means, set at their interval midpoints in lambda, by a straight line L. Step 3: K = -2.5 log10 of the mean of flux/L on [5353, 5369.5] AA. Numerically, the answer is -0.211 mag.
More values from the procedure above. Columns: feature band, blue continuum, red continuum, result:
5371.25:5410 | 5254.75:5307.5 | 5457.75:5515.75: -0.16 mag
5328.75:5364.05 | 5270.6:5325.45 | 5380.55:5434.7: -0.15 mag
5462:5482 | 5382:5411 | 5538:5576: 0.02 mag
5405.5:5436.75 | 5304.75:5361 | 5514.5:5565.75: 0.14 mag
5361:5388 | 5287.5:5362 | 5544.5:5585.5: 0.12 mag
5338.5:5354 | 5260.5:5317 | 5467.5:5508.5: -0.21 mag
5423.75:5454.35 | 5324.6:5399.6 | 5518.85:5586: 0.09 mag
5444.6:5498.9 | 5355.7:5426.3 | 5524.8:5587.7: 0.03 mag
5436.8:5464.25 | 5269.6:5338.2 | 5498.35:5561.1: 0.04 mag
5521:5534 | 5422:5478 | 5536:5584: -0.01 mag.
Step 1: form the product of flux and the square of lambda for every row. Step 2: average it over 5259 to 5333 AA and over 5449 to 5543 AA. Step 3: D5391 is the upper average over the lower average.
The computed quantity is 1.09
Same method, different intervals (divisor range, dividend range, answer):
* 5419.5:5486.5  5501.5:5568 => 1.04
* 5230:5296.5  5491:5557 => 1.35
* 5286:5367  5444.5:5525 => 0.89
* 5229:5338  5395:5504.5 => 1.04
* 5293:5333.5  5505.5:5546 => 0.81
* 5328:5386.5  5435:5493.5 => 0.92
